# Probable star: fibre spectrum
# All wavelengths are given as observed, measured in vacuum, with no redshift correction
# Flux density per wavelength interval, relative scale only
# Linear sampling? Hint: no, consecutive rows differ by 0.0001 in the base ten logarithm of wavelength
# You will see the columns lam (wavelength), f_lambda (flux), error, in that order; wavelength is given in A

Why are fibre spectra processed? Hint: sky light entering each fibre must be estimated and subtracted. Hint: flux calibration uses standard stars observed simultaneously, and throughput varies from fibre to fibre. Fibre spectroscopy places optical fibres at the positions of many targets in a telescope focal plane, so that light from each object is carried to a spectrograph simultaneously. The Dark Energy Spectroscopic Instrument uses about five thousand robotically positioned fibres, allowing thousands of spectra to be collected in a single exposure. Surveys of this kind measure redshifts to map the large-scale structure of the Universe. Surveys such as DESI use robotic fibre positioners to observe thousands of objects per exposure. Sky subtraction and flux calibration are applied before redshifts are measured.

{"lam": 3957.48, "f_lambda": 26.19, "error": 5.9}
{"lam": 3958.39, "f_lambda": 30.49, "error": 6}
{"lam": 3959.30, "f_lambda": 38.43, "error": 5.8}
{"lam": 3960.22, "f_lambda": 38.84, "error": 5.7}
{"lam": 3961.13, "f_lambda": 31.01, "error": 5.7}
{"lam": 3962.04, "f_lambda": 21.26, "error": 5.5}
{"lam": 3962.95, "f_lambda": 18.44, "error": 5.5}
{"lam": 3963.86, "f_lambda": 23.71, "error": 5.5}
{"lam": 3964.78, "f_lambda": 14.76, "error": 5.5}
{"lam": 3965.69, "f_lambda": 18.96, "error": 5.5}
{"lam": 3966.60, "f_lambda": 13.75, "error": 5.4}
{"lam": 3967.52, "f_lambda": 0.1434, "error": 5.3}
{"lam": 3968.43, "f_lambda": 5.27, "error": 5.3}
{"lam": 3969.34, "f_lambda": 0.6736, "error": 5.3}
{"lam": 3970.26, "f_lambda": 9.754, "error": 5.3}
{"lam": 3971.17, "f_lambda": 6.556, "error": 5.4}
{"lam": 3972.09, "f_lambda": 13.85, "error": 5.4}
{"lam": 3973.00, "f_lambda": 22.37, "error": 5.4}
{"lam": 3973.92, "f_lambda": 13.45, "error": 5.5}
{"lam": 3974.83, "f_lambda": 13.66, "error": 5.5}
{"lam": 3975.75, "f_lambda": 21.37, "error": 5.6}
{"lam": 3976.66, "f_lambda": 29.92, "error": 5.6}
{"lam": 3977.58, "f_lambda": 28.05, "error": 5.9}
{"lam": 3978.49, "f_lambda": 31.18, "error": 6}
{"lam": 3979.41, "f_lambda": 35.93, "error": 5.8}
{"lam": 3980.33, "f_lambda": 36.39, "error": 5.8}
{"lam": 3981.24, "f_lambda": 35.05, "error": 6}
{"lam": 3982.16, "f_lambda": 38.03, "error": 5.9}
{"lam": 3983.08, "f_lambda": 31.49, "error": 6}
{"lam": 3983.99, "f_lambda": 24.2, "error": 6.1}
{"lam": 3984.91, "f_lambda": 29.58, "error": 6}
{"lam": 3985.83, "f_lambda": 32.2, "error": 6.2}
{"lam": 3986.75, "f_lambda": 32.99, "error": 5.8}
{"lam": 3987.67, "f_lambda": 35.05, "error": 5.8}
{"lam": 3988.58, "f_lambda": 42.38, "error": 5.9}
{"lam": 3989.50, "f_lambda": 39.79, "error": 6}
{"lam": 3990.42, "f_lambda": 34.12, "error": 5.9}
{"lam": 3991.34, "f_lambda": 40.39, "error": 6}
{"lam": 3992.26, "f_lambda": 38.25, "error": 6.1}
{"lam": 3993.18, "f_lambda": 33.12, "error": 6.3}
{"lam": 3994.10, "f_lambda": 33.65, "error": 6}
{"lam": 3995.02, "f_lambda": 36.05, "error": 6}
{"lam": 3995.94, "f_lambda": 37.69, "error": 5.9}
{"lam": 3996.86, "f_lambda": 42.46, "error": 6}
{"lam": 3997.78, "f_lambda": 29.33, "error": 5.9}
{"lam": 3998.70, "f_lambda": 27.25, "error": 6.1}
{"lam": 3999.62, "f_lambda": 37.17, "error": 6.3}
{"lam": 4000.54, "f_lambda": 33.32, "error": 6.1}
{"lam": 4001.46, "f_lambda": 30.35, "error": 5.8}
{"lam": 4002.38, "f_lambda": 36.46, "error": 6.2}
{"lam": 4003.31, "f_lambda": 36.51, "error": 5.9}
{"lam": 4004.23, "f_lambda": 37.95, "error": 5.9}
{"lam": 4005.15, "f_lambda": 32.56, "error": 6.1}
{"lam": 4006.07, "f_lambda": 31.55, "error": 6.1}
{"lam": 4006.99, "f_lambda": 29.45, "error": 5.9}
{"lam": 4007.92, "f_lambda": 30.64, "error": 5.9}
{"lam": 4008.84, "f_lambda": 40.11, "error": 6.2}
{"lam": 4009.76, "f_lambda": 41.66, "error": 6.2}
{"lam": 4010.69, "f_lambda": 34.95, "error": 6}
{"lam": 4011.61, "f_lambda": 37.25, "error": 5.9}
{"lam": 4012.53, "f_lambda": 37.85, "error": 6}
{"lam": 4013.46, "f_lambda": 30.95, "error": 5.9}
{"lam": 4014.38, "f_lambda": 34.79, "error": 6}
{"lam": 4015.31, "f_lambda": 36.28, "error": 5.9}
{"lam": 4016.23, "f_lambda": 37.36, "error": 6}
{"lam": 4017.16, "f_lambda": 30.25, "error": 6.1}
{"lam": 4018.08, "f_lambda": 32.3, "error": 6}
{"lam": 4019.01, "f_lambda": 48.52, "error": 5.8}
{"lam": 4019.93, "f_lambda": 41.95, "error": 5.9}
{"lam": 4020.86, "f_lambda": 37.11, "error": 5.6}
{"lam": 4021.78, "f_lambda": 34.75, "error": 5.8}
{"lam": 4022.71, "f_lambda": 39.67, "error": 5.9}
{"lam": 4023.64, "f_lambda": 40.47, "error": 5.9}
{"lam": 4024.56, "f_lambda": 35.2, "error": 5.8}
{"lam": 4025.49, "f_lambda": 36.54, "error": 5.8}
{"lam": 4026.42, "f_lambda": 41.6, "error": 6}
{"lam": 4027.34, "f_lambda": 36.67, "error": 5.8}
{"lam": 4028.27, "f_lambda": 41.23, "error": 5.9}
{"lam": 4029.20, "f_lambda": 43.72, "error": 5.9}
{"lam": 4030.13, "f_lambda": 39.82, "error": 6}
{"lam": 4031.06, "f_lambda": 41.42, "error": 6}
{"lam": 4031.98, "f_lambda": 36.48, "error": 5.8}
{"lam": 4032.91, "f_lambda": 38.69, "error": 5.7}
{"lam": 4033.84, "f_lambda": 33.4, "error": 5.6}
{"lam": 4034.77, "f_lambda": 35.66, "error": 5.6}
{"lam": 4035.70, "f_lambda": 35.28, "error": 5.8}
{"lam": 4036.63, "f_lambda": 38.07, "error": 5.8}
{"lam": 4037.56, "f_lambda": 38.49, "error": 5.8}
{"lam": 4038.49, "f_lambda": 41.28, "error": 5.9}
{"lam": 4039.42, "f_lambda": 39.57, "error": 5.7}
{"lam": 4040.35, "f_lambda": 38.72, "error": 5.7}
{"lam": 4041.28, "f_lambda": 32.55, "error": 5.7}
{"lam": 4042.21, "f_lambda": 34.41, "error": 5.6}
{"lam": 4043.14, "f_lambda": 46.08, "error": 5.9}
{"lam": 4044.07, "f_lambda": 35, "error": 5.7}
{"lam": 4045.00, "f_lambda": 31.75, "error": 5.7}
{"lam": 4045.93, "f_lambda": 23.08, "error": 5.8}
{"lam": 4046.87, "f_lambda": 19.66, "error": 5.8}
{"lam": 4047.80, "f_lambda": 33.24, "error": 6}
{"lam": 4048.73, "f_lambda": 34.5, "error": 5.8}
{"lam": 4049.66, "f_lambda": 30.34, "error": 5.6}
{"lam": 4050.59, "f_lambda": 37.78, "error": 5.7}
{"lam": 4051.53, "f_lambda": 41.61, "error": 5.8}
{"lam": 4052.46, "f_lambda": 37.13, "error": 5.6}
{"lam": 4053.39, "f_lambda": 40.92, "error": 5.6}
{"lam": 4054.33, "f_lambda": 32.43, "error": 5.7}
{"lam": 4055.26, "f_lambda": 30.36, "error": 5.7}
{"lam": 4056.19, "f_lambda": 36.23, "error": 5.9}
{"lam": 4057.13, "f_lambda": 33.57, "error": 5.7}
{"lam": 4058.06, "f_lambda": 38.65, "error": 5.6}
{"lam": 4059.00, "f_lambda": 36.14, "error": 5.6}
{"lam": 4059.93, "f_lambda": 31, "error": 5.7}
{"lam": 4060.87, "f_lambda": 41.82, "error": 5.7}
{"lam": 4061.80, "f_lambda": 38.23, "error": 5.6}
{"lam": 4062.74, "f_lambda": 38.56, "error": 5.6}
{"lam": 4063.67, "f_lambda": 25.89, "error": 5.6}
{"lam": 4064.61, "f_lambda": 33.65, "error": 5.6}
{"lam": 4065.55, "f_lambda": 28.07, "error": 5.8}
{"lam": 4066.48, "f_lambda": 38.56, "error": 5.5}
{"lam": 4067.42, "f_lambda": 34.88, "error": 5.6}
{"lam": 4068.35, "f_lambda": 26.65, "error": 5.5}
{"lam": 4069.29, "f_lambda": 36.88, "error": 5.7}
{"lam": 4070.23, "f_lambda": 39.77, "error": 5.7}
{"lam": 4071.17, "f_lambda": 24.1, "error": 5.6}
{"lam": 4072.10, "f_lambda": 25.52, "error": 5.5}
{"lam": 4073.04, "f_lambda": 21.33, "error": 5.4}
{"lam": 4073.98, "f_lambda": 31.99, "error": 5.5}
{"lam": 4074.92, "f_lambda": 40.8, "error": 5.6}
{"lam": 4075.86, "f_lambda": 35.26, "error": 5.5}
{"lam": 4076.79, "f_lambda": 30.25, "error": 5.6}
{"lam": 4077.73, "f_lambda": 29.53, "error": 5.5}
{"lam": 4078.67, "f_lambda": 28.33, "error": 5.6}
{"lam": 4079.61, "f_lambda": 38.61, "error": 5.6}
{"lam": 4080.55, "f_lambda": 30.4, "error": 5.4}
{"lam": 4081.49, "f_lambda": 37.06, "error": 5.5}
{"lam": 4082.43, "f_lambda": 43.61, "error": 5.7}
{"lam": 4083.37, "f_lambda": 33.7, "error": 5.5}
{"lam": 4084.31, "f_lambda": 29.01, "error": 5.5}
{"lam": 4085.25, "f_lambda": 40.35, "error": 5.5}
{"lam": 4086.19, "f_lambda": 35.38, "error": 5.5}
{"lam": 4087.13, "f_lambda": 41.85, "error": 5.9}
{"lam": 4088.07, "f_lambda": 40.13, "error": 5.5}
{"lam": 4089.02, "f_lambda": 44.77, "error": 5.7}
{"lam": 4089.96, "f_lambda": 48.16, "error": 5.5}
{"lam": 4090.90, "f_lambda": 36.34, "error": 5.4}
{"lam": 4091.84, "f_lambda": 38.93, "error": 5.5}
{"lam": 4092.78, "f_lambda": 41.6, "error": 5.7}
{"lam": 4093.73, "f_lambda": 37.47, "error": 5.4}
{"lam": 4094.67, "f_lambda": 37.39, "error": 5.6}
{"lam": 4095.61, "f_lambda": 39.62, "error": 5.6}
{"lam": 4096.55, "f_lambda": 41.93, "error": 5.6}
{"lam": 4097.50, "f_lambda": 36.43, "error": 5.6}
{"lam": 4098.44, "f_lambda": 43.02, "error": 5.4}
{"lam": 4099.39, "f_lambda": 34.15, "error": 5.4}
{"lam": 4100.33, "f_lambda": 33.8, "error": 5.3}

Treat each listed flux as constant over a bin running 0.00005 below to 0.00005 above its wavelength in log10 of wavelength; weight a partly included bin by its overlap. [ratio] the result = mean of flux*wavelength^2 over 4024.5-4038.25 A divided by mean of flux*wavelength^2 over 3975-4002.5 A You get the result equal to 1.2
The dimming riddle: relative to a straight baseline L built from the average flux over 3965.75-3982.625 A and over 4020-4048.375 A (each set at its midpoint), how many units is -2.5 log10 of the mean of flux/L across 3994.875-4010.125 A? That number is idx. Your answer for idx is -0.24 mag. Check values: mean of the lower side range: 19.7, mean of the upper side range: 36.7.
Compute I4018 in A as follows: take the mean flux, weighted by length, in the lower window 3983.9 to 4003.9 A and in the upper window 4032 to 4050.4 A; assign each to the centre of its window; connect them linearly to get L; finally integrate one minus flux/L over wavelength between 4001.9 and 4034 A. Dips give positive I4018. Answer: -2.1 A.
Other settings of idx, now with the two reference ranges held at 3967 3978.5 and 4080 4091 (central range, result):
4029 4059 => -0.21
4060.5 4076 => 0.06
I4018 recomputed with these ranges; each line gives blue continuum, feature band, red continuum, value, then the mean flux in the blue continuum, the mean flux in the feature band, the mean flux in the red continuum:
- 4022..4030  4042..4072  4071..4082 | 0.3 A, 39.2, 34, 31.3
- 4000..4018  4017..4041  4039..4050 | -3.2 A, 34.7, 38.4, 33.3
